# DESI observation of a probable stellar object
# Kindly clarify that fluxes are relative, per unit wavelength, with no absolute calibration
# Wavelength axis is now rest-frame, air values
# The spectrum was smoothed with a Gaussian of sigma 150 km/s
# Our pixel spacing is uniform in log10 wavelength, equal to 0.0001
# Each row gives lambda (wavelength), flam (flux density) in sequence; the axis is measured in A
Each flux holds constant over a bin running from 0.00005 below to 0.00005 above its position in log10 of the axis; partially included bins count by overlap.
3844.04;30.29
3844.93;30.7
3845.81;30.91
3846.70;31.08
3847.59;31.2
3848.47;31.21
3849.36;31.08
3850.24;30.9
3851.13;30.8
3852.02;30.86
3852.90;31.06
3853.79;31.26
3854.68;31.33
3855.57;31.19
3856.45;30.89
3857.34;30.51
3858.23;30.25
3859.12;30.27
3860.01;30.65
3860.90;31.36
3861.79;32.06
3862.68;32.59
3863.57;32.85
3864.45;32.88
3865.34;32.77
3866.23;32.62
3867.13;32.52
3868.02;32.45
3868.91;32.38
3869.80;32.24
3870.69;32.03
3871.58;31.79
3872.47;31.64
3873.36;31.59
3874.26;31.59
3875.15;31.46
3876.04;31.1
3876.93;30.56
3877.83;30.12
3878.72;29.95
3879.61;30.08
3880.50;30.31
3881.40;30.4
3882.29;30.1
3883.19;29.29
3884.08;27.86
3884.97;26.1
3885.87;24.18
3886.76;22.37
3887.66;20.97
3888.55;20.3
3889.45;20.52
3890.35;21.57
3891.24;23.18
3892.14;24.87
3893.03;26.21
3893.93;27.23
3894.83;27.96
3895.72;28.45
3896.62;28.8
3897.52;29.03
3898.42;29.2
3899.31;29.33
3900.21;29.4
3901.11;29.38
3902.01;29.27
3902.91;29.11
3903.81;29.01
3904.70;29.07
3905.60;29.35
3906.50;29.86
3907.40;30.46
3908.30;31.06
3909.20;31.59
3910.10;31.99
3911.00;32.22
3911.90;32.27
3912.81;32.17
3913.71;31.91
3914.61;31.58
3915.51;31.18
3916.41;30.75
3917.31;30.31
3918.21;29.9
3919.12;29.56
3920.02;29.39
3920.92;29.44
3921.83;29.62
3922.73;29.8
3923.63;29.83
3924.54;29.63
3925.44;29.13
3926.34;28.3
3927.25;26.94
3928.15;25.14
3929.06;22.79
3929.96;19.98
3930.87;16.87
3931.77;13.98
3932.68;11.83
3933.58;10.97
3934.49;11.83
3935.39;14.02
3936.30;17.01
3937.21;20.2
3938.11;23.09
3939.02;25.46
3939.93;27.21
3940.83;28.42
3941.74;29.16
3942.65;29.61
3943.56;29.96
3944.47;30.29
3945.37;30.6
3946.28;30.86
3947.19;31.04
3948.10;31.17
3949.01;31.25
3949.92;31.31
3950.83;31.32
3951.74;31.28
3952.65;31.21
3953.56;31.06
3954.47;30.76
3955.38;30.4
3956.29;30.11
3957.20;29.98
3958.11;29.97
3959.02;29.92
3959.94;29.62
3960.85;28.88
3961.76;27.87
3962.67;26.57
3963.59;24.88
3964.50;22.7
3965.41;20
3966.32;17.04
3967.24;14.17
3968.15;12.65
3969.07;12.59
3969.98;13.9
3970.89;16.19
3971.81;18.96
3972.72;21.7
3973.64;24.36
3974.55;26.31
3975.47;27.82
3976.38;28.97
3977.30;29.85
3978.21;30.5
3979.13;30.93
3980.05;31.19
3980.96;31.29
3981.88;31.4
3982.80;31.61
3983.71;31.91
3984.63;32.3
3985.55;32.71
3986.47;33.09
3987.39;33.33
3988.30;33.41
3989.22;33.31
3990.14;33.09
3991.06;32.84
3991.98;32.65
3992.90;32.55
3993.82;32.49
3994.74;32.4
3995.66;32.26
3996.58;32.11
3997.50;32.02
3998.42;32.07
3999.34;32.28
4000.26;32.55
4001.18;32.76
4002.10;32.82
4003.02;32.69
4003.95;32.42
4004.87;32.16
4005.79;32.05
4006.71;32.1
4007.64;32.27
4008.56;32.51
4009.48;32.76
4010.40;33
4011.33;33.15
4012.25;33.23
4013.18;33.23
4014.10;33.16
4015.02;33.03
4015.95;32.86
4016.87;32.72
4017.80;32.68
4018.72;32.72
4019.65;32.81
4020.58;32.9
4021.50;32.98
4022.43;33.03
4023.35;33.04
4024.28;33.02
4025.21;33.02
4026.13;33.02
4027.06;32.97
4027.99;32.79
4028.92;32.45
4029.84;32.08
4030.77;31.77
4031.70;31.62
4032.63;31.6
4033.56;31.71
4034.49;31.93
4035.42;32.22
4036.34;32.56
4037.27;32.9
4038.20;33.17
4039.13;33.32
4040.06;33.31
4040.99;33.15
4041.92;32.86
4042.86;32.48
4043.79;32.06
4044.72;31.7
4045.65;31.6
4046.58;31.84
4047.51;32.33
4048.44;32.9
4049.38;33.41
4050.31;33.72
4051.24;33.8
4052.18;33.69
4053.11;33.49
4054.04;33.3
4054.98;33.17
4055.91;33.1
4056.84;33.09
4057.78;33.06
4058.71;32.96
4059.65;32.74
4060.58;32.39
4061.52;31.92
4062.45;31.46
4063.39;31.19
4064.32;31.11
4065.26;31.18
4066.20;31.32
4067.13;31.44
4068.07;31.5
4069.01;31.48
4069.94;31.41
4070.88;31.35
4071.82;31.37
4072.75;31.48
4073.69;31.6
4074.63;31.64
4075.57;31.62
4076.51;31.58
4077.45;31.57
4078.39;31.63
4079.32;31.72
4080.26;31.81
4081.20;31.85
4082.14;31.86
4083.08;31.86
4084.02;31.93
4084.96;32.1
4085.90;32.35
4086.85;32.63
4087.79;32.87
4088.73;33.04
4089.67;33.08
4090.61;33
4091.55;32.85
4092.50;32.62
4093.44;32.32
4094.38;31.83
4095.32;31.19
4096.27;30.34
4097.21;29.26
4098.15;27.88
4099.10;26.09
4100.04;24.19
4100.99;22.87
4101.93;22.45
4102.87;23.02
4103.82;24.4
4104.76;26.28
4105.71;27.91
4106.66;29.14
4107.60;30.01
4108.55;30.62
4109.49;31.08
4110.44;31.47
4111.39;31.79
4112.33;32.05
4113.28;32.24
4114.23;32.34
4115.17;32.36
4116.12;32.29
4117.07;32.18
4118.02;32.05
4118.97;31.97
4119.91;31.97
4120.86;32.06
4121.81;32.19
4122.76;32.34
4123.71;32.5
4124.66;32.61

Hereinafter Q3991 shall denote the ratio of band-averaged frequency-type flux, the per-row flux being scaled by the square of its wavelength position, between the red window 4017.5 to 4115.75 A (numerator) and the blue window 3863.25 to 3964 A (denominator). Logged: 1.21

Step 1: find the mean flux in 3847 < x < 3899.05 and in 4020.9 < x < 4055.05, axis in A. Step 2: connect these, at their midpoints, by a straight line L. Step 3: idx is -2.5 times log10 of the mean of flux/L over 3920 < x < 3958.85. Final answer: 0.17 mag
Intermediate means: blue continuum 29.5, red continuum 32.7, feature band 26.3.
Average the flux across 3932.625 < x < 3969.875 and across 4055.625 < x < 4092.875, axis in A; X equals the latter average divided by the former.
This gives 1.26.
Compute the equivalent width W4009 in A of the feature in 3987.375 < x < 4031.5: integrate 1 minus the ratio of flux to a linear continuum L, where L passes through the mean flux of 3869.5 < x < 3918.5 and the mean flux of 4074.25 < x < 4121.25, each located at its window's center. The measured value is -4.1 A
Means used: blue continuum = 29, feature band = 32.7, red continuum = 30.6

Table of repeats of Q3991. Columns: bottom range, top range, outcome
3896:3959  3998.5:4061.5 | 1.24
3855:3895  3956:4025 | 1.08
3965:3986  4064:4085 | 1.34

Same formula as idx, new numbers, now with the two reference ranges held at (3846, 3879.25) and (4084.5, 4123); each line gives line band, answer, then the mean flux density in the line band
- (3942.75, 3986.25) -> 0.137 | 27.3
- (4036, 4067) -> -0.069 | 32.6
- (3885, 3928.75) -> 0.105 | 28.4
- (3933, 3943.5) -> 0.388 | 21.7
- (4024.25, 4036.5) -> -0.057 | 32.3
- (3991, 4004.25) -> -0.056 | 32.4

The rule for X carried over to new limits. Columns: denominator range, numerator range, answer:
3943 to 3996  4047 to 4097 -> 1.14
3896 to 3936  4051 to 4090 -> 1.18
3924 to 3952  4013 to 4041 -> 1.32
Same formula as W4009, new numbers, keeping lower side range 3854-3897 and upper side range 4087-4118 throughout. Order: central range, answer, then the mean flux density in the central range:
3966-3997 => 1.9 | 27.8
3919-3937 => 4.1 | 22.6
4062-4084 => -1.3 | 31.5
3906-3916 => -0.7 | 31.5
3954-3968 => 1.7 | 25.9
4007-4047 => -4.0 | 32.6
